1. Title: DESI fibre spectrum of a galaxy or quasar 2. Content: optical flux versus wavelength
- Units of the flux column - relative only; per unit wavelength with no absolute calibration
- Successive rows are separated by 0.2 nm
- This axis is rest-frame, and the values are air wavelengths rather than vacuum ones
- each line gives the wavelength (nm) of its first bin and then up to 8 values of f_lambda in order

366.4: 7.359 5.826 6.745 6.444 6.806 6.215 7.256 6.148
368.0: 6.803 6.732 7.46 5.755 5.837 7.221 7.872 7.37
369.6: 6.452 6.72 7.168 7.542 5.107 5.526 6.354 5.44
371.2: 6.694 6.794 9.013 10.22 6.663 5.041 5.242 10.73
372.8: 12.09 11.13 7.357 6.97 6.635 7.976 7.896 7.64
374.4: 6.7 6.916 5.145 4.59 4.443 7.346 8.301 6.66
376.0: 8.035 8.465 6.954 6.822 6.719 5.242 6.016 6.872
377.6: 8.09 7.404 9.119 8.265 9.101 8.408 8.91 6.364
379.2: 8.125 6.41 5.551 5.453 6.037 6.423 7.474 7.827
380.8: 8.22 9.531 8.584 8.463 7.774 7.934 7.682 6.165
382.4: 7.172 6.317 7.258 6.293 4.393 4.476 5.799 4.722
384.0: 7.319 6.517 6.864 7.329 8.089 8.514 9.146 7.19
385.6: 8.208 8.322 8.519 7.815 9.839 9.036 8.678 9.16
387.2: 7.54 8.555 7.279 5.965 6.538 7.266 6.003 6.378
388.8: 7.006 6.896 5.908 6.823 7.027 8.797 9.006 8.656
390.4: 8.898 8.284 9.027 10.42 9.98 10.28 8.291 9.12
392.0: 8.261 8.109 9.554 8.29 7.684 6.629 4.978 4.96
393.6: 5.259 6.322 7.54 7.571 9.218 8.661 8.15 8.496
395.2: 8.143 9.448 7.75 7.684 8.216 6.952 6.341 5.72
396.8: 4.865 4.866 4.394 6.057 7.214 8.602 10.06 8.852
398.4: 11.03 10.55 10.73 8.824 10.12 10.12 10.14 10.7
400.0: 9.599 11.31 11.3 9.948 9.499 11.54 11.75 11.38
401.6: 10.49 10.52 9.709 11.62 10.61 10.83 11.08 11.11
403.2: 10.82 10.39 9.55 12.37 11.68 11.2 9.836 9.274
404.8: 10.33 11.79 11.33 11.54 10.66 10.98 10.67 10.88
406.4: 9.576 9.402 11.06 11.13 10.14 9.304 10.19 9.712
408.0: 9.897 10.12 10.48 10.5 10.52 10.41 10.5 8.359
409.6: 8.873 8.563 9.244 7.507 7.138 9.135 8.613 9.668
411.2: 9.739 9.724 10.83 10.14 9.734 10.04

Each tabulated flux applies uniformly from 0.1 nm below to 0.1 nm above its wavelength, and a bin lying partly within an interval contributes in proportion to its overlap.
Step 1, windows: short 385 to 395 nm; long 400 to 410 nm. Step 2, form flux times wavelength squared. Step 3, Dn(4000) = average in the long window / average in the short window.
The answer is 1.43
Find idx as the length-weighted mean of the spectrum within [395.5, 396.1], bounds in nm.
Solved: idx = 7.88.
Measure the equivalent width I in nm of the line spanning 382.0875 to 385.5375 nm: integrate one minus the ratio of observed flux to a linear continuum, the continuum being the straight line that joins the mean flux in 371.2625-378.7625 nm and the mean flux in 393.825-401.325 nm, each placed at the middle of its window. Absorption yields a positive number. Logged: 0.55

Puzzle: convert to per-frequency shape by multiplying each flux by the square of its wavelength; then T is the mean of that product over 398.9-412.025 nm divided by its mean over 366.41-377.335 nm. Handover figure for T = 1.7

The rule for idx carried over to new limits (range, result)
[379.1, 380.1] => 6.32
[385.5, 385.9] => 8.27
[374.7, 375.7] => 5.96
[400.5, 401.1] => 10.3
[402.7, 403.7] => 10.6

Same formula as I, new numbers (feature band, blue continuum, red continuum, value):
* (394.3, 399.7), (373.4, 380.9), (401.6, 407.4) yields 0.85 nm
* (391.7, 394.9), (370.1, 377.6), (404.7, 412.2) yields 0.44 nm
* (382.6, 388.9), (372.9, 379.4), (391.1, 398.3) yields 0.15 nm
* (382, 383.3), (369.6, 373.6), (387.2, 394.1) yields 0.20 nm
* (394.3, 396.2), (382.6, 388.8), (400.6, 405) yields 0.18 nm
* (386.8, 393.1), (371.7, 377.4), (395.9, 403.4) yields 0.43 nm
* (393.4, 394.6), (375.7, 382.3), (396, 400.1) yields 0.15 nm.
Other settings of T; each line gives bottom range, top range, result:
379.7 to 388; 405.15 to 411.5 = 1.50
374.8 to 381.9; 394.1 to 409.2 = 1.50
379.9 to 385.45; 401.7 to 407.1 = 1.68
